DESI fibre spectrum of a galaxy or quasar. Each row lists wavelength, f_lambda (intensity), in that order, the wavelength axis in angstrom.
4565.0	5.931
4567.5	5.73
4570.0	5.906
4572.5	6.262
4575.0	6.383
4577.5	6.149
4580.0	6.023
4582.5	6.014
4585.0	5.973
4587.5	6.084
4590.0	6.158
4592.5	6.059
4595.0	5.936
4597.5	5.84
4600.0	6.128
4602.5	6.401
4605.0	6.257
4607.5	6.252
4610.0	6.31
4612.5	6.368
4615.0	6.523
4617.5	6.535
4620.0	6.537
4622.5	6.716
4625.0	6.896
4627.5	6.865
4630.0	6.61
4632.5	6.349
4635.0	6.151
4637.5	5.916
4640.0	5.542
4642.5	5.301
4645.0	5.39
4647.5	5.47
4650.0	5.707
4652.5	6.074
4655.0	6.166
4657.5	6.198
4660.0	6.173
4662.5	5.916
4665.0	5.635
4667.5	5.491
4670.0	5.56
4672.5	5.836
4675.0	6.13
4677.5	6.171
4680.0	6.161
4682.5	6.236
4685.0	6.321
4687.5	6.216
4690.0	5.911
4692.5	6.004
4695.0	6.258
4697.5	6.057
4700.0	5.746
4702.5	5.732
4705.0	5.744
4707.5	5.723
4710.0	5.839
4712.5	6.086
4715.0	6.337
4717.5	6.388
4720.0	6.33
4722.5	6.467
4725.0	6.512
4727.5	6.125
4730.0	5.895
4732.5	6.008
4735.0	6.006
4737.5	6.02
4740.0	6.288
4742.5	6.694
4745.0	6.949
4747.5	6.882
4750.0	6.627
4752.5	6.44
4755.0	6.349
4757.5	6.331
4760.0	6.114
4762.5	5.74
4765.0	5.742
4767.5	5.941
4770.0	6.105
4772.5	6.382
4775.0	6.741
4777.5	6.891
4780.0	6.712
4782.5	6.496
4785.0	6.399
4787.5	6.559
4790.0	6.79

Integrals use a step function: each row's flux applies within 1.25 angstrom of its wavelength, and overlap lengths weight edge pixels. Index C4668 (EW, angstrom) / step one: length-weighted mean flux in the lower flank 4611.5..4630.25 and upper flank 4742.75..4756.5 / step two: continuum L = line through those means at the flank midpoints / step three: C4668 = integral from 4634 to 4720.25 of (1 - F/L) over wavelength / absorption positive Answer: 9.2 angstrom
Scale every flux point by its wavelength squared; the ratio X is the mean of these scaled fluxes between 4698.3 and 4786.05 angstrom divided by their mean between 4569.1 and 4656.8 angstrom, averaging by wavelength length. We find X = 1.1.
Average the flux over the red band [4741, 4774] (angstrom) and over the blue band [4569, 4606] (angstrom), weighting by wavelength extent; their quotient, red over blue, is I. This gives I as 1.0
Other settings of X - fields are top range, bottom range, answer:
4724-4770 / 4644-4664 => 1.10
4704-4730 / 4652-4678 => 1.06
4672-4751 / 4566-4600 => 1.08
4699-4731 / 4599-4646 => 1.01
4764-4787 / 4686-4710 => 1.11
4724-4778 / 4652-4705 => 1.08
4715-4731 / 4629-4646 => 1.11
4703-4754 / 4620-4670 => 1.08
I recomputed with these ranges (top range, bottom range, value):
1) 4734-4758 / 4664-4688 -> 1.08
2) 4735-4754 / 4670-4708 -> 1.09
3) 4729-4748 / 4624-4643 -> 1.02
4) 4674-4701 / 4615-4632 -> 0.92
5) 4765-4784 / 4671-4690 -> 1.05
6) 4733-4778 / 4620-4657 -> 1.04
